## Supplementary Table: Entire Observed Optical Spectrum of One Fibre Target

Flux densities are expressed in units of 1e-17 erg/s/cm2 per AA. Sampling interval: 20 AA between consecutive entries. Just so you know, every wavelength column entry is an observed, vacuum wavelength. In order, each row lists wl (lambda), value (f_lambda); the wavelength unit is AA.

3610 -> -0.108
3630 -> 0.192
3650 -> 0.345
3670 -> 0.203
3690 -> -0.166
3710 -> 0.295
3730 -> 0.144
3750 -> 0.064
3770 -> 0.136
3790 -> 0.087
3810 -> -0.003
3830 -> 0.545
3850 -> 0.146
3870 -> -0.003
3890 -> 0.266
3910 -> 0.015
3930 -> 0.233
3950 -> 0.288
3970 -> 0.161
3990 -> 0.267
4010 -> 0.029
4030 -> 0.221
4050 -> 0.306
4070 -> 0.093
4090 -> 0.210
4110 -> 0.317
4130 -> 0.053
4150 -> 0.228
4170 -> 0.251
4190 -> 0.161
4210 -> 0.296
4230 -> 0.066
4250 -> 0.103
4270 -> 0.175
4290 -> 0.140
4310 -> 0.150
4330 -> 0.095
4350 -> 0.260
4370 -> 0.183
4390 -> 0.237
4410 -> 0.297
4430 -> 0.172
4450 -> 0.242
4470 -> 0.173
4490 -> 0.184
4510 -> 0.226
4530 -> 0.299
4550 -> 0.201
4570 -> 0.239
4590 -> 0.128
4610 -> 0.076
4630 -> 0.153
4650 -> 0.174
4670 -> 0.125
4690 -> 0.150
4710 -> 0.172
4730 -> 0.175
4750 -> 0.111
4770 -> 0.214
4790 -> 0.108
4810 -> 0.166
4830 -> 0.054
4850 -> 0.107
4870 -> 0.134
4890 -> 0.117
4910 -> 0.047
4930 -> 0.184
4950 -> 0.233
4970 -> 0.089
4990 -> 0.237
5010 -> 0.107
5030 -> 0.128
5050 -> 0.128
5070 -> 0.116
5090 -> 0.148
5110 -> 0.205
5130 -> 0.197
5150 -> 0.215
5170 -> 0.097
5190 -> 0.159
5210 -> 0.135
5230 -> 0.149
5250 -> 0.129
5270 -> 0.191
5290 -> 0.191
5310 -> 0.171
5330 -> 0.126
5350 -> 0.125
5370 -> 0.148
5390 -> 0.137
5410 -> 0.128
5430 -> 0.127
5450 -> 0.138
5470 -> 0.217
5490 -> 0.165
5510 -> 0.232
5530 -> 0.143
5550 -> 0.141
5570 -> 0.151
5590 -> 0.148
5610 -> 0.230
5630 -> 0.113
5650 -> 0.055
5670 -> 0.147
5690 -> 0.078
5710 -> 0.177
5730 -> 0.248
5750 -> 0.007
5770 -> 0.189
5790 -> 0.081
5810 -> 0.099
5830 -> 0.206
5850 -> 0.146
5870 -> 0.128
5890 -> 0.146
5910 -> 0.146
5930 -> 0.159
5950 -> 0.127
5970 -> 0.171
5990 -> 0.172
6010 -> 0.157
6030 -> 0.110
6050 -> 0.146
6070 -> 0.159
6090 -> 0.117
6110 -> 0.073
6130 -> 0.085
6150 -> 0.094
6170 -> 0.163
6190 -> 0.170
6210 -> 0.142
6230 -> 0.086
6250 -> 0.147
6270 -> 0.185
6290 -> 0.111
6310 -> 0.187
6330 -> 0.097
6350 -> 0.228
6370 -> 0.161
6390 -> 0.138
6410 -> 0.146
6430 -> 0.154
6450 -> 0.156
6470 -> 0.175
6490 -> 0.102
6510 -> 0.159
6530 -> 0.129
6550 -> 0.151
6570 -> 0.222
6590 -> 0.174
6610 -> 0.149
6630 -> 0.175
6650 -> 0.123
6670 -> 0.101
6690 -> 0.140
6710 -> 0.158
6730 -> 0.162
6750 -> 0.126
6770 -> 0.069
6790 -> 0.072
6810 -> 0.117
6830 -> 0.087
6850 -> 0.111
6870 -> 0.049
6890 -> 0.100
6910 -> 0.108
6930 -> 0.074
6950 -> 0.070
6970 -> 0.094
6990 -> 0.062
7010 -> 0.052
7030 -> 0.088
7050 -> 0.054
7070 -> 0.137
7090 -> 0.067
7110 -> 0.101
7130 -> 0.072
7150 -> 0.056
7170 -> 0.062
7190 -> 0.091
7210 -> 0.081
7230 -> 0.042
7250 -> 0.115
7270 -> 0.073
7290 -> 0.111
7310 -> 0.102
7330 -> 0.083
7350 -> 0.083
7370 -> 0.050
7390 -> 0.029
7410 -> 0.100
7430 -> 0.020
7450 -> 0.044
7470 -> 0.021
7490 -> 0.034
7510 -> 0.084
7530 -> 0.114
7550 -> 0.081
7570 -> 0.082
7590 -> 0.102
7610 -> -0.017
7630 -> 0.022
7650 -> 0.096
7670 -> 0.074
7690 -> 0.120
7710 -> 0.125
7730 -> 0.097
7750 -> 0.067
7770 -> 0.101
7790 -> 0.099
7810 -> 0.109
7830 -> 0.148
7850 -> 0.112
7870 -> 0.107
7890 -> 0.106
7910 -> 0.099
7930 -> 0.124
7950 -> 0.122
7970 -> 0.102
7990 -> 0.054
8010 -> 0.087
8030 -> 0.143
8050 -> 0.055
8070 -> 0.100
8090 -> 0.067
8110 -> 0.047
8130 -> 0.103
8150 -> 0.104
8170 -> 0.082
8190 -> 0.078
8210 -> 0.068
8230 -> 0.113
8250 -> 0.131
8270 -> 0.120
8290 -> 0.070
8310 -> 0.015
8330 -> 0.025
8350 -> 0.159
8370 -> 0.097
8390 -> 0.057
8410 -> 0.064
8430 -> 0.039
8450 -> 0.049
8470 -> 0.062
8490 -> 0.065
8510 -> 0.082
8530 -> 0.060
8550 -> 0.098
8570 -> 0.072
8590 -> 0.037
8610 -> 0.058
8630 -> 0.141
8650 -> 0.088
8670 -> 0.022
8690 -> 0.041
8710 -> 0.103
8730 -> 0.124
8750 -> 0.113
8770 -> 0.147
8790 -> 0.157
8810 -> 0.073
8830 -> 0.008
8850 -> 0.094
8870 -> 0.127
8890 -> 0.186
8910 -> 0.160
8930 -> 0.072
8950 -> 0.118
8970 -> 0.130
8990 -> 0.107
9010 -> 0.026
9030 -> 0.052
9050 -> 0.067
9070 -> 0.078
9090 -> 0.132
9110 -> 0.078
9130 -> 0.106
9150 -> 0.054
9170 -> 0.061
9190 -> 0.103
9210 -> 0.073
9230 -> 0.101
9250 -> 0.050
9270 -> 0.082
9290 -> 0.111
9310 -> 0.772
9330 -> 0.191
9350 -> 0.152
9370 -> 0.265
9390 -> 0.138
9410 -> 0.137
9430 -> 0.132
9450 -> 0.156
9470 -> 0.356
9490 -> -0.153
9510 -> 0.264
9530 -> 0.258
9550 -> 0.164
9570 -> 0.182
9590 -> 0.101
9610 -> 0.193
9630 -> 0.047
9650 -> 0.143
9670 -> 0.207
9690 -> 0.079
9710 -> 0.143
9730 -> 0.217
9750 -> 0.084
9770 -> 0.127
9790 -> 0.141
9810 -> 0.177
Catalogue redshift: 1.50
